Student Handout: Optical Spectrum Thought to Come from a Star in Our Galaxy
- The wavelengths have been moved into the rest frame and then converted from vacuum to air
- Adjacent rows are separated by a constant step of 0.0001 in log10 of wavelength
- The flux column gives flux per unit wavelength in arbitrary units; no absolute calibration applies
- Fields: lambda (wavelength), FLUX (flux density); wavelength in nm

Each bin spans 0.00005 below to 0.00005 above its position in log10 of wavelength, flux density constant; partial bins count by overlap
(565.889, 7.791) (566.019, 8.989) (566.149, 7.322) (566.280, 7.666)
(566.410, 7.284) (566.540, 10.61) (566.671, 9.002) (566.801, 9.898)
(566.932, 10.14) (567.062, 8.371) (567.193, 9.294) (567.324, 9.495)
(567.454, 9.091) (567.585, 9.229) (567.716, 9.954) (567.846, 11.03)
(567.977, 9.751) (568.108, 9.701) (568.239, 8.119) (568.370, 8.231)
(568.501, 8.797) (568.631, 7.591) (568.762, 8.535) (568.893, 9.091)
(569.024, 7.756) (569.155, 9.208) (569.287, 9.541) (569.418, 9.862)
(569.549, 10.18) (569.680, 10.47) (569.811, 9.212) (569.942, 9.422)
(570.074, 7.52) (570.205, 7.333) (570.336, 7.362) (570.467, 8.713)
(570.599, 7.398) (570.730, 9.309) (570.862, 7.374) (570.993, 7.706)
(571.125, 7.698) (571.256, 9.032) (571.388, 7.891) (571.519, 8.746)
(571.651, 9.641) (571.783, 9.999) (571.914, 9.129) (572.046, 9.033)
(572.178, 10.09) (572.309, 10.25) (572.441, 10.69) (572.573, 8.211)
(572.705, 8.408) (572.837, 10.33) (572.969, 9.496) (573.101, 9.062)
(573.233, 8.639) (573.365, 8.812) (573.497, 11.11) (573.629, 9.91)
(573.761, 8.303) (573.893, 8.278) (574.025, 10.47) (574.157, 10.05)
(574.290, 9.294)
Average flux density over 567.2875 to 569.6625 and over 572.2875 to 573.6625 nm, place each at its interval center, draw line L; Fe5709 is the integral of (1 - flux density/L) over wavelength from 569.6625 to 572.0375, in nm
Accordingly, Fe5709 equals 0.211 nm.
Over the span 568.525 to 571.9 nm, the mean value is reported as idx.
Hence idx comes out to 8.67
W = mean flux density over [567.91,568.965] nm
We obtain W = 8.72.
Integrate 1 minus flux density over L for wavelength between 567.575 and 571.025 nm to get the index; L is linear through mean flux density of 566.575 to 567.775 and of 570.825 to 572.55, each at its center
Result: 0.150 nm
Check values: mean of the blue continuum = 9.41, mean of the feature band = 8.83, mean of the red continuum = 9.03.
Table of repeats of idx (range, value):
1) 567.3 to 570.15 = 9.16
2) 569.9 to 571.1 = 7.97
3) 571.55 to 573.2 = 9.49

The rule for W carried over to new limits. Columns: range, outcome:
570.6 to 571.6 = 8.22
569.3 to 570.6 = 8.85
